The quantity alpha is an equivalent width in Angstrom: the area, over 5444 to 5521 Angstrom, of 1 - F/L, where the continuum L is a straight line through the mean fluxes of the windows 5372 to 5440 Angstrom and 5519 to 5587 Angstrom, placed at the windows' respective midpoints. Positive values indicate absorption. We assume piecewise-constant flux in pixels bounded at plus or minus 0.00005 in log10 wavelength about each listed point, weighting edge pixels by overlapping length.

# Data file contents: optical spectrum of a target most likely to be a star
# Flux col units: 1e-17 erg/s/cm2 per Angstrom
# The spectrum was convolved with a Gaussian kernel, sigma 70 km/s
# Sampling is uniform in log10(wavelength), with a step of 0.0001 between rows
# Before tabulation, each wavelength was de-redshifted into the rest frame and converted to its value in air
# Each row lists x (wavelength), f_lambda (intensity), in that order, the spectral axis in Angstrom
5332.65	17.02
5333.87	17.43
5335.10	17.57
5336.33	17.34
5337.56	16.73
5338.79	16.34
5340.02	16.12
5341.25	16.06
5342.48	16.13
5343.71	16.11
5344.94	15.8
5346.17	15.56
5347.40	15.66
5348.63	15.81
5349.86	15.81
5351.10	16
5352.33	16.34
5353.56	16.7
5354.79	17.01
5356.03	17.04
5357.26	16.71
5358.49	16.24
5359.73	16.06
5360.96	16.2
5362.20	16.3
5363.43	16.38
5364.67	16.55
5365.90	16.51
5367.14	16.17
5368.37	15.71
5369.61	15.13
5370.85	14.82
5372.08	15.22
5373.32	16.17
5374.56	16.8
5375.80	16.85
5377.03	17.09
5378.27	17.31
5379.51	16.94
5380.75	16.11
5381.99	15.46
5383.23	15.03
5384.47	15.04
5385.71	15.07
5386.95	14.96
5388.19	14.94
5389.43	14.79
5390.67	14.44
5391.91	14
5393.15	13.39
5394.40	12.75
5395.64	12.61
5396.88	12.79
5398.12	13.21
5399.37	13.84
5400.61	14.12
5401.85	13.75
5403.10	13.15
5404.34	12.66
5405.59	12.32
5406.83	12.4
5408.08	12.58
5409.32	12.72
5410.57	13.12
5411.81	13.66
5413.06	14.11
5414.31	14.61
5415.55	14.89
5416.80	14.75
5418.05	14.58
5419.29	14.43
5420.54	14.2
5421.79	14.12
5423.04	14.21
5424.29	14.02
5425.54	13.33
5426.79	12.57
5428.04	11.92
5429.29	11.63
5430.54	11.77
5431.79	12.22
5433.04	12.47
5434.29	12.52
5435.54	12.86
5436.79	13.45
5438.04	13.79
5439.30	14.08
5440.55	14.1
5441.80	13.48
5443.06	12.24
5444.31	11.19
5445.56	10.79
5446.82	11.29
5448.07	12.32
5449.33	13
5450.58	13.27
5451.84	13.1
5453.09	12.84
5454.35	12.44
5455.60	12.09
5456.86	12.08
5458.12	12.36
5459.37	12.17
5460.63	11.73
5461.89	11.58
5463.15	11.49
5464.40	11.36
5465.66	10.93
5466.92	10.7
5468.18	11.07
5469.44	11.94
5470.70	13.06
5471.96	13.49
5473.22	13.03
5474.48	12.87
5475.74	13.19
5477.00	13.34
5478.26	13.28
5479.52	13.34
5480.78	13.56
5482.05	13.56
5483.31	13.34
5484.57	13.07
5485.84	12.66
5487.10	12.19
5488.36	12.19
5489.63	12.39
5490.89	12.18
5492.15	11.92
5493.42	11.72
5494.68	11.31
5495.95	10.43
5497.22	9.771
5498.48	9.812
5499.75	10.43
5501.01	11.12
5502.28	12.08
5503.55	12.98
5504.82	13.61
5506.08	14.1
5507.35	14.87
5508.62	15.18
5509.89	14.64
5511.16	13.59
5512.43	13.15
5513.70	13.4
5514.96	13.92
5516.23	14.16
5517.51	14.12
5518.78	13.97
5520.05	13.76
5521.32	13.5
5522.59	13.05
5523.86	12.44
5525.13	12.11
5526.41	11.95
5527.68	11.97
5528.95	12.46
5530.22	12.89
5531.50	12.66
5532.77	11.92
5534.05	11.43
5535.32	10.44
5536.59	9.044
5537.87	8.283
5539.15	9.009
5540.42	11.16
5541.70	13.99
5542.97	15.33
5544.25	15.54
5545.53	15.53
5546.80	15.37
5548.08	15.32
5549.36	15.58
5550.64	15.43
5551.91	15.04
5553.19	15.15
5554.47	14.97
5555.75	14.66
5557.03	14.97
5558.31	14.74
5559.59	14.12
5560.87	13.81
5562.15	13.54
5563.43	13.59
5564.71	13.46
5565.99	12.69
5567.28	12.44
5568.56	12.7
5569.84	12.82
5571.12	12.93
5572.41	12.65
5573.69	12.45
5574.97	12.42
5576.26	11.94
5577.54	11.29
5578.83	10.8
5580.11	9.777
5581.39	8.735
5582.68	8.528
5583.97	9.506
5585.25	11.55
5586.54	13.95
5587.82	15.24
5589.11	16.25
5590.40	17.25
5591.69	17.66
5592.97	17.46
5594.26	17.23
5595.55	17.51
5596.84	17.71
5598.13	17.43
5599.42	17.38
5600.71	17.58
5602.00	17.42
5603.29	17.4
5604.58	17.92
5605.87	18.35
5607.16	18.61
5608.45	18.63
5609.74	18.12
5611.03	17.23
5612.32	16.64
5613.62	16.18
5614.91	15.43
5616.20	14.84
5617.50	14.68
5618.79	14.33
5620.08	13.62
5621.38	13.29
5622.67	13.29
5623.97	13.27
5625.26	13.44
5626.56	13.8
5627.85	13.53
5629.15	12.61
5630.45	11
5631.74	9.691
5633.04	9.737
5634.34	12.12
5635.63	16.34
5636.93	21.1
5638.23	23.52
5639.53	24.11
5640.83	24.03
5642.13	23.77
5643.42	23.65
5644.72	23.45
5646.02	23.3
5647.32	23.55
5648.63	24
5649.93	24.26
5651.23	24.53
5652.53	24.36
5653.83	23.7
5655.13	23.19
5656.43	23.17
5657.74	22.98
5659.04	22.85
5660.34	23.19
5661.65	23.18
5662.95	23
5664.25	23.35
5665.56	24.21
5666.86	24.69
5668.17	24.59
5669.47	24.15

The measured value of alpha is 4.6 Angstrom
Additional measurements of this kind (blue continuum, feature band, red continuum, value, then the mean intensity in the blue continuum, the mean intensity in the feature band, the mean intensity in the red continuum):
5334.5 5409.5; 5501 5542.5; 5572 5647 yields 7.8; 15.3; 12.7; 15.8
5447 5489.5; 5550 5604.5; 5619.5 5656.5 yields 7.6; 12.5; 14.2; 18.7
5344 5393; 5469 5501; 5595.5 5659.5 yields 8.8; 15.9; 12.3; 18.3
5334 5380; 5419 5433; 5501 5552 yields 1.8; 16.3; 13.1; 13.2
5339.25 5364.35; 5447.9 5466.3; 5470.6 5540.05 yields 2.0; 16.2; 12.2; 12.5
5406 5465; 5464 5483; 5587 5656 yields 1.8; 12.9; 12.6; 17.8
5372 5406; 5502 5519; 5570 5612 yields 1.1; 14.7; 13.9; 15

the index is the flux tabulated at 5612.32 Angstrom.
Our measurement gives 16.64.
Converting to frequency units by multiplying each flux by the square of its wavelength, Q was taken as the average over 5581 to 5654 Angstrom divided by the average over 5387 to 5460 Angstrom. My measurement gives 1.39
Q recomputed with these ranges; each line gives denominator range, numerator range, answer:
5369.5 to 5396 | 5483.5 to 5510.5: 0.84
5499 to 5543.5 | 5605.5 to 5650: 1.42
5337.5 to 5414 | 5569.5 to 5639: 1.06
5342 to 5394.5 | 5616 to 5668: 1.36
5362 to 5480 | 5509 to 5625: 1.09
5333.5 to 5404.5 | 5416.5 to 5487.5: 0.84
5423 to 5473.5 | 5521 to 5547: 1.02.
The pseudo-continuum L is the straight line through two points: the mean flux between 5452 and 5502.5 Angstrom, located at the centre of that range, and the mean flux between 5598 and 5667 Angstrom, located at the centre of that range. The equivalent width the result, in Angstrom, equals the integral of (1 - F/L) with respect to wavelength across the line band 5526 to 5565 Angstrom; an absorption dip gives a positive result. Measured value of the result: 4.5 Angstrom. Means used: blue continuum 12.1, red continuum 18.9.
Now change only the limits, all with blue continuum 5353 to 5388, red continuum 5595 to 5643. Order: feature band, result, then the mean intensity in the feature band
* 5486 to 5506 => 5.6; 11.7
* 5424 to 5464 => 9.2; 12.5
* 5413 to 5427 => 1.7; 14.2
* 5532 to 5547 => 3.8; 12.2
